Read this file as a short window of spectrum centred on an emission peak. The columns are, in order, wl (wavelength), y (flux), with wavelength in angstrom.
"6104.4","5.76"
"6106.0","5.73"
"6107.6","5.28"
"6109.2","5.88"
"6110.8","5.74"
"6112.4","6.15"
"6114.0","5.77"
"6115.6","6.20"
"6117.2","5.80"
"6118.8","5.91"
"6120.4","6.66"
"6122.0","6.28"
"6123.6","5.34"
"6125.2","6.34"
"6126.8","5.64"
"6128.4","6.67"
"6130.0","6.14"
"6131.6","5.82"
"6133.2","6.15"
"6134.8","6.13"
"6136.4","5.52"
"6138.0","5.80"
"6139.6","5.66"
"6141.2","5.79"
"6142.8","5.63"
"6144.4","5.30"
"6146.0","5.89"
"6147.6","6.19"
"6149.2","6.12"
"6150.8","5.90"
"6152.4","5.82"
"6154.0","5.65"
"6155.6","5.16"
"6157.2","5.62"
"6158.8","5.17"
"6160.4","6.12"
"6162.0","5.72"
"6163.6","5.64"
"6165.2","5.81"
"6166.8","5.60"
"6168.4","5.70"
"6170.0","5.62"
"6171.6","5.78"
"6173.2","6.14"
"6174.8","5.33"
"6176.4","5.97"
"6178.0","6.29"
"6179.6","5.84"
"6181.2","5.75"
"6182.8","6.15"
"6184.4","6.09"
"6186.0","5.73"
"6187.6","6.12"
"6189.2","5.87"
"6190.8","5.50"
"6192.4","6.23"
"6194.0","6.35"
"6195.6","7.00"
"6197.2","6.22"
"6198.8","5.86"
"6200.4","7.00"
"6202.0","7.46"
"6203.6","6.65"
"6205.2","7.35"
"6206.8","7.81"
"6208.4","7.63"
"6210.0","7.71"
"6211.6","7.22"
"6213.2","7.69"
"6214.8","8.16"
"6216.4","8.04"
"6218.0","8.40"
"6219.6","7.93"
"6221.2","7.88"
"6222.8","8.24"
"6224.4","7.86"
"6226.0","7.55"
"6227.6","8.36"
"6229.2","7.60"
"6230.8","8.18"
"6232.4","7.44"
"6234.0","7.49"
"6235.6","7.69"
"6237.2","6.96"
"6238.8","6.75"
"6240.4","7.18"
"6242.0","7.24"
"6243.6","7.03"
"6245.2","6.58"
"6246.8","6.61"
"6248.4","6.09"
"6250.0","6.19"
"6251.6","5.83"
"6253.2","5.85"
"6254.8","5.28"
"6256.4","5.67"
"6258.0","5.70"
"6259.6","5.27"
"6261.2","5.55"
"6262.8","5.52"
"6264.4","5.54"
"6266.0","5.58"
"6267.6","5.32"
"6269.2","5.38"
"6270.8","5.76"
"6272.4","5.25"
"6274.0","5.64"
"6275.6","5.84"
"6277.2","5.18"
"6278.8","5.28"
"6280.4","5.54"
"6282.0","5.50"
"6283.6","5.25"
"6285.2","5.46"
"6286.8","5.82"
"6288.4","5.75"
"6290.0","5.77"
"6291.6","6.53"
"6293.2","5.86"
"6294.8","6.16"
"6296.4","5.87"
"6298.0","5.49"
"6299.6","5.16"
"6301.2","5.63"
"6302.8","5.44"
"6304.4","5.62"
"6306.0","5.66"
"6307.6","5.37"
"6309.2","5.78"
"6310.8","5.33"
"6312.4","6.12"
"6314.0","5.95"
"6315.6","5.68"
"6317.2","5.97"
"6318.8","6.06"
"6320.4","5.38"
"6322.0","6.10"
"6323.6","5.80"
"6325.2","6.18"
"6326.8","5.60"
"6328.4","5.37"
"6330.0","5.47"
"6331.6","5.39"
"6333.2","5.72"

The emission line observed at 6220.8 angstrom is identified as Mg II 2798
